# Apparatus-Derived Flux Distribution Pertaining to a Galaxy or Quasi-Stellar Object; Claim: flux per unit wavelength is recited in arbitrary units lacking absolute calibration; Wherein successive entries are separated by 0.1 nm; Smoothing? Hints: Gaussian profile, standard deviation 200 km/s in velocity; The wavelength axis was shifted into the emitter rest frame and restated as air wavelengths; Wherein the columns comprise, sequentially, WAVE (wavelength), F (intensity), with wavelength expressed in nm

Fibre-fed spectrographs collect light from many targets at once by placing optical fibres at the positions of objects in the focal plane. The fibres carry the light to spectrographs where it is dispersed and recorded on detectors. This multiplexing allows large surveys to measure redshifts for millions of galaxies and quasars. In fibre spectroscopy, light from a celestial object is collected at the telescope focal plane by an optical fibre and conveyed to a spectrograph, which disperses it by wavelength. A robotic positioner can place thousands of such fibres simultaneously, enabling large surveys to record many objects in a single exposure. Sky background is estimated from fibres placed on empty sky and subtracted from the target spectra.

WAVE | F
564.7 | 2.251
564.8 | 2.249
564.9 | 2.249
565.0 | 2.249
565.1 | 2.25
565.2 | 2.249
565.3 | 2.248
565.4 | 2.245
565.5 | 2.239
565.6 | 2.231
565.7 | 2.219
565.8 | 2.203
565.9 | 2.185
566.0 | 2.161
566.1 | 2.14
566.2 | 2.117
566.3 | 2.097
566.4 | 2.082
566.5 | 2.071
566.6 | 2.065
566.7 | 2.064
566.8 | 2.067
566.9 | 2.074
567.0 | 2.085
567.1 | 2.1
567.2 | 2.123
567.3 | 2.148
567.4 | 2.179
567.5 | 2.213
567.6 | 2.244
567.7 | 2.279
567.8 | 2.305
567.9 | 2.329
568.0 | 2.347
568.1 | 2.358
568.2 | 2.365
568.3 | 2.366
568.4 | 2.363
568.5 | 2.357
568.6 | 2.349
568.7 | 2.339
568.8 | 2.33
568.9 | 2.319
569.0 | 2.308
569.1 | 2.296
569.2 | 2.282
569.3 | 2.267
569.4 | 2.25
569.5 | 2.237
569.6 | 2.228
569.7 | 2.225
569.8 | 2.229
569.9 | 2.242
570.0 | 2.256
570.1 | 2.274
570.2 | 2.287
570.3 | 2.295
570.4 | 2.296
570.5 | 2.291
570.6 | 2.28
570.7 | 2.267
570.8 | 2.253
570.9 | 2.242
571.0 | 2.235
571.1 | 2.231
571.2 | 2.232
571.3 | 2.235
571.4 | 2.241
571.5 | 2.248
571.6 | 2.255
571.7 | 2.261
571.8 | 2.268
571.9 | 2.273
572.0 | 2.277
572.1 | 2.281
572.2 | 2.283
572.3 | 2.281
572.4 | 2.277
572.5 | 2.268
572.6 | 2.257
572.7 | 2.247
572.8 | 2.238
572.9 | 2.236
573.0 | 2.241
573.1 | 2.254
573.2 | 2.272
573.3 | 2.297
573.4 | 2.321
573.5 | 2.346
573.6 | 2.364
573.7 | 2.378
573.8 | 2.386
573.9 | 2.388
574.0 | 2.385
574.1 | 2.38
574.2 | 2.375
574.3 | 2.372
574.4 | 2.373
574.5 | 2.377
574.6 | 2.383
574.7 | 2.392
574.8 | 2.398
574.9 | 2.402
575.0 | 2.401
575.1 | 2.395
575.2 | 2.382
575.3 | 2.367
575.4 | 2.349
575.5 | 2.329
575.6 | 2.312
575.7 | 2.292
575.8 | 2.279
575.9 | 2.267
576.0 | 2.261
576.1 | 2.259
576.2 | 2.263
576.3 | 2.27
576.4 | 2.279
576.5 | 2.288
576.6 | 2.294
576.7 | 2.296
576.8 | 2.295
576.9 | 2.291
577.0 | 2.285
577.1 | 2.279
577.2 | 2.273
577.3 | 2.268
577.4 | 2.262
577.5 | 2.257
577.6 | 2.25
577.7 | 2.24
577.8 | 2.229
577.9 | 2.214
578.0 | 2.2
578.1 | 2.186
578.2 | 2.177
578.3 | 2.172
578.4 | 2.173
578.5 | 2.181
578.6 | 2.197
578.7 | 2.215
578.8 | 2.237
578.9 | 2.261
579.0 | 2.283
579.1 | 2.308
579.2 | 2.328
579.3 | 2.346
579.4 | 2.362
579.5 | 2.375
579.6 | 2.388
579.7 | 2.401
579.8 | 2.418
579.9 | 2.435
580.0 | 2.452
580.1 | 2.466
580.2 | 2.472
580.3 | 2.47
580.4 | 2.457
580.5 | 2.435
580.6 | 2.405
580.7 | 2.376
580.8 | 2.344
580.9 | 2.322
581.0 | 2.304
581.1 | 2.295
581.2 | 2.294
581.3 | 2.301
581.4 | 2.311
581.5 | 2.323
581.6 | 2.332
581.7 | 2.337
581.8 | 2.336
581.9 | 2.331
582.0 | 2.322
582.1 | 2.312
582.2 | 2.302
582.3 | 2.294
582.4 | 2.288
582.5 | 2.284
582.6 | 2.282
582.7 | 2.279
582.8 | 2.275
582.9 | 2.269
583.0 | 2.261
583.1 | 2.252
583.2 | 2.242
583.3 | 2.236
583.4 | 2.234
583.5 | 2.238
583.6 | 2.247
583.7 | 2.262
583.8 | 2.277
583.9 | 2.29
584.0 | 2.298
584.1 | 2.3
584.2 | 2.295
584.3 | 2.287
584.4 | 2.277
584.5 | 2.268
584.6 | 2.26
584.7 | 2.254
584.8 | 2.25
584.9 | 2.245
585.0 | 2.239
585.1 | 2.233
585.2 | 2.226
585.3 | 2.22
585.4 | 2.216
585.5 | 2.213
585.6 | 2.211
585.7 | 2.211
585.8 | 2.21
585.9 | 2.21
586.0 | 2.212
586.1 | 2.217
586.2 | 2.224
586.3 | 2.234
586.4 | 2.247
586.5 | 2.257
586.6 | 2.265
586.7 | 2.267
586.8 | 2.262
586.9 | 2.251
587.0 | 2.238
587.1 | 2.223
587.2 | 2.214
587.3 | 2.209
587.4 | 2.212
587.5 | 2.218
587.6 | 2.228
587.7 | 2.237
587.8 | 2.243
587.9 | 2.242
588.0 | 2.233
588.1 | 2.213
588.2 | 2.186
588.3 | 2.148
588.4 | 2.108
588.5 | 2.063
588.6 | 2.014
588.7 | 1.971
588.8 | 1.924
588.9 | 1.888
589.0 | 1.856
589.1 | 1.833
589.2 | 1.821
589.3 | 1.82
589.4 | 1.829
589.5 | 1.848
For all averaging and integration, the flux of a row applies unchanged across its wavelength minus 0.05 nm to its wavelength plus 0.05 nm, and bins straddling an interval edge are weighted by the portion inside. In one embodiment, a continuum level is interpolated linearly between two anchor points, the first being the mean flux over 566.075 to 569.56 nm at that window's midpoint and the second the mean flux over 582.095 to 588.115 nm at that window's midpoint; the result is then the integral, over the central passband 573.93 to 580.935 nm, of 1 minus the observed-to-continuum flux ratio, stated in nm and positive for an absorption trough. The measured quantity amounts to -0.25 nm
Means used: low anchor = 2.23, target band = 2.32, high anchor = 2.25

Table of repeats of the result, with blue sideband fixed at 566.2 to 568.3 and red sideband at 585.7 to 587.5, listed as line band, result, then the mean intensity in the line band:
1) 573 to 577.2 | -0.24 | 2.33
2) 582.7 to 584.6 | -0.04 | 2.27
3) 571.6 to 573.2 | -0.05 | 2.26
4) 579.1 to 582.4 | -0.22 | 2.36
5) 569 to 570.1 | -0.03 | 2.25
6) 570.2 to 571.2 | -0.03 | 2.26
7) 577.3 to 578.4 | 0.00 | 2.22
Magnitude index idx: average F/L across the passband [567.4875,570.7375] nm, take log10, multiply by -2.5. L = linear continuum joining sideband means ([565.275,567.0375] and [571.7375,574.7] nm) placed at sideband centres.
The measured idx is -0.04 mag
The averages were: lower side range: 2.14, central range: 2.29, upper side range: 2.31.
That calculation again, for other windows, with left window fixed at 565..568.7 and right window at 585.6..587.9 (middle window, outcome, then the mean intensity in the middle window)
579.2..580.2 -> -0.08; 2.4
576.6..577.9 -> -0.02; 2.27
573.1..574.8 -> -0.07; 2.36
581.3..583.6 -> -0.03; 2.29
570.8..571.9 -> -0.01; 2.25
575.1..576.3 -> -0.04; 2.31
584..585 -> -0.02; 2.27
